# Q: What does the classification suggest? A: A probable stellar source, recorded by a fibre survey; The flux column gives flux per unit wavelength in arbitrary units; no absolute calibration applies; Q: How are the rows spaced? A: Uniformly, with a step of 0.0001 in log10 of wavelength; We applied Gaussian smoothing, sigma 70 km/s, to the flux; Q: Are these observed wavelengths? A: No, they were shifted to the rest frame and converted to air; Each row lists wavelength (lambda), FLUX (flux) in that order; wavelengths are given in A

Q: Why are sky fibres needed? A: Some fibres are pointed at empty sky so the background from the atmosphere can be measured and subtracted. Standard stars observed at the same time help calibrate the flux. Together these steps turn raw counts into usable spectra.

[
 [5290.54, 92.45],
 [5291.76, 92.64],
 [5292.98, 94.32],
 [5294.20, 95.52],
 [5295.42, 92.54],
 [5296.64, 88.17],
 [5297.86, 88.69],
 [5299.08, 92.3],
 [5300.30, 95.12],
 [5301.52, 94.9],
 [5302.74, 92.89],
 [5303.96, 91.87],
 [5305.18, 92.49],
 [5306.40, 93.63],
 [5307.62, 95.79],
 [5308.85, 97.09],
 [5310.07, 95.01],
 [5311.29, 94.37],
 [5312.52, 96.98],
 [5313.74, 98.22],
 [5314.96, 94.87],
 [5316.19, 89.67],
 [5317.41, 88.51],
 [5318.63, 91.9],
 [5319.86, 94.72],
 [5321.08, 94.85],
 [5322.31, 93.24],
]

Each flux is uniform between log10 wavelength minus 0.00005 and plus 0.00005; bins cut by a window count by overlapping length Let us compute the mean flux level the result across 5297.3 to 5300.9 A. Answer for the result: 92.1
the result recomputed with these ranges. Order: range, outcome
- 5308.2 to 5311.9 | 95.4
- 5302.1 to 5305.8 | 92.6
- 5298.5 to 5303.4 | 93.8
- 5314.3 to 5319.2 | 91.4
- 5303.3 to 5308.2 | 93.5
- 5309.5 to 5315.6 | 95.8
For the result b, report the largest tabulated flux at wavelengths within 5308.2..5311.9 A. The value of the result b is 97.09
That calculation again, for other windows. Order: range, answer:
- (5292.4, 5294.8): 95.52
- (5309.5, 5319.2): 98.22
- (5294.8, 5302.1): 95.12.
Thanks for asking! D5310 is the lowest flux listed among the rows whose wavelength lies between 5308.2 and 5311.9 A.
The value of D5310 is 94.37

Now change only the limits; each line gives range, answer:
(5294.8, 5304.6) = 88.17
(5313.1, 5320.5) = 88.51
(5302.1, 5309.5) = 91.87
